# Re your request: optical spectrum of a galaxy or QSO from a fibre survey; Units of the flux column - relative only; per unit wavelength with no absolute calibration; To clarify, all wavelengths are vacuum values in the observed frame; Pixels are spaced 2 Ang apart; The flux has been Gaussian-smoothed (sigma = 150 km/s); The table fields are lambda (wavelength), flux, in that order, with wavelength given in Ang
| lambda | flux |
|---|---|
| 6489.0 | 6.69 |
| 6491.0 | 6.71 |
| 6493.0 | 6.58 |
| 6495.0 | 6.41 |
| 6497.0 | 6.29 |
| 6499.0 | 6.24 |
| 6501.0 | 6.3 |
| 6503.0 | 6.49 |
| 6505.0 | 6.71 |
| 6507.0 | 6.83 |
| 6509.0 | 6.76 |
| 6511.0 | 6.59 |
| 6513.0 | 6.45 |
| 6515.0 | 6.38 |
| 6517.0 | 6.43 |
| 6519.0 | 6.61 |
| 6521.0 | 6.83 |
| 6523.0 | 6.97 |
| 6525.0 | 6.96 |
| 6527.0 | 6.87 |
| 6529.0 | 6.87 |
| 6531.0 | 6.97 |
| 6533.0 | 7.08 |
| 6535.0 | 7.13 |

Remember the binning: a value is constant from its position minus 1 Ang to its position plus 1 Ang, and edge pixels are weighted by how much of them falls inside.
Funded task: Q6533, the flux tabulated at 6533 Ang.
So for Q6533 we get 7.08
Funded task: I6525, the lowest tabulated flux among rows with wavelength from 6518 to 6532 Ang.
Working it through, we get 6.61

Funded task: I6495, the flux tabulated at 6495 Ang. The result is 6.41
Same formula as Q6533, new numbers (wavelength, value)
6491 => 6.71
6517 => 6.43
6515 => 6.38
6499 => 6.24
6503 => 6.49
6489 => 6.69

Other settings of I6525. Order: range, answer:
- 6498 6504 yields 6.24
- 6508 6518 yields 6.38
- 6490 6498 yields 6.29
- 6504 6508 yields 6.71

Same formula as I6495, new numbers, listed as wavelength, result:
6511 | 6.59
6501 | 6.3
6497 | 6.29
